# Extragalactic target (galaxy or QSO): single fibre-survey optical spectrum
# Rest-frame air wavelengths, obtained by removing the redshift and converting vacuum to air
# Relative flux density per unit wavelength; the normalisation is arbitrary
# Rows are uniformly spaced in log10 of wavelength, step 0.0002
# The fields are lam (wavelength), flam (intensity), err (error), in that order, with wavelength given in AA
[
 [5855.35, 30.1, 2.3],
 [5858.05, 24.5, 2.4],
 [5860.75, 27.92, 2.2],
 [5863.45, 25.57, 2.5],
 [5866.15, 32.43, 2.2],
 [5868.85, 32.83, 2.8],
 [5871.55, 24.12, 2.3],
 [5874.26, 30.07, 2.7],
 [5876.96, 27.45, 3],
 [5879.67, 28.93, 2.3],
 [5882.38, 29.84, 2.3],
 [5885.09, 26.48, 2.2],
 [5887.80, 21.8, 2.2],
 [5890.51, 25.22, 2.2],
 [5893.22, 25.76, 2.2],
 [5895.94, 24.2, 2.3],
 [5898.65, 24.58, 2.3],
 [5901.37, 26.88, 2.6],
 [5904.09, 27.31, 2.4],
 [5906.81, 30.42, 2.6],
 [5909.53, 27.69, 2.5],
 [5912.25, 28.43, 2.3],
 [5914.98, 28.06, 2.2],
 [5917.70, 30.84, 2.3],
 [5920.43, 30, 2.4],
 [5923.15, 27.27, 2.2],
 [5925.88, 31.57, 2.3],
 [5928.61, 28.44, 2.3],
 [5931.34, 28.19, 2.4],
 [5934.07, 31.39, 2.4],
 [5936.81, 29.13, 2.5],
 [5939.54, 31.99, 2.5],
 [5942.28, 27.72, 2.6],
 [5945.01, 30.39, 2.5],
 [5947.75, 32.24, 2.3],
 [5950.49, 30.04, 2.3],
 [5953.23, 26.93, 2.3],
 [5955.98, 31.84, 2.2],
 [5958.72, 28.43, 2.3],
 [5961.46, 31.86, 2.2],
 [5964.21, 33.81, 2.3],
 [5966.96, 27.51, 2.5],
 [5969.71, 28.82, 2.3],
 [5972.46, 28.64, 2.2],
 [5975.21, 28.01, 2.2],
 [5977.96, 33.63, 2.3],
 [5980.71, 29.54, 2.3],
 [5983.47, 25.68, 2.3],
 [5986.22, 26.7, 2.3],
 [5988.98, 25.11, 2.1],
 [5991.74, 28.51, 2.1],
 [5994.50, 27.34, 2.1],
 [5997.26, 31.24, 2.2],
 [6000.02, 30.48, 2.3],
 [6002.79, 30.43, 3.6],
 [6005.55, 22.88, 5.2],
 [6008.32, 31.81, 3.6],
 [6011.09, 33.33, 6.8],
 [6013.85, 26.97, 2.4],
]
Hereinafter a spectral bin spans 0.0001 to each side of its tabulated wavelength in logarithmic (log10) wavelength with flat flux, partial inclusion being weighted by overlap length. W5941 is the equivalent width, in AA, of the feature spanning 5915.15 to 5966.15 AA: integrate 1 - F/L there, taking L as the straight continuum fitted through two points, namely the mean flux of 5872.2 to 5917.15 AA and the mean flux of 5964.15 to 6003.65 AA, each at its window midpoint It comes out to -3.7 AA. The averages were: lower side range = 27.1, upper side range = 28.8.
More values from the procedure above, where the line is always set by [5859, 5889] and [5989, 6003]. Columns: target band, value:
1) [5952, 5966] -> -0.9 AA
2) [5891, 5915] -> 1.1 AA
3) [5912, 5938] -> -0.9 AA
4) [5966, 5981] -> -0.3 AA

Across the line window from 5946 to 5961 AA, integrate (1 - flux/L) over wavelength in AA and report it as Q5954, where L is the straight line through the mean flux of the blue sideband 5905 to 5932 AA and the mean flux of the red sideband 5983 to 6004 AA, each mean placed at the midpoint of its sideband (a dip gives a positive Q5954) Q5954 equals -0.7 AA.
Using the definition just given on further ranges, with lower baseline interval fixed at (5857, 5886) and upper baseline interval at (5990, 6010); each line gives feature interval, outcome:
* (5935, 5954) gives -0.8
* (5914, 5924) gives -0.2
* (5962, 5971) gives -0.5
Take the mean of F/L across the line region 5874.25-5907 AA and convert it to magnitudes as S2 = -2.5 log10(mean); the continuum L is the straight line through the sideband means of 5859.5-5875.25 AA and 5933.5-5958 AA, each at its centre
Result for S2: 0.10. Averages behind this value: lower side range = 28.8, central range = 26.6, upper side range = 30.1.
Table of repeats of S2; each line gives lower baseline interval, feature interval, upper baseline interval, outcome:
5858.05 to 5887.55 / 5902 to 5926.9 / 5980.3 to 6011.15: -0.03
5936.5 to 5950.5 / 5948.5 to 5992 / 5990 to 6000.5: 0.02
